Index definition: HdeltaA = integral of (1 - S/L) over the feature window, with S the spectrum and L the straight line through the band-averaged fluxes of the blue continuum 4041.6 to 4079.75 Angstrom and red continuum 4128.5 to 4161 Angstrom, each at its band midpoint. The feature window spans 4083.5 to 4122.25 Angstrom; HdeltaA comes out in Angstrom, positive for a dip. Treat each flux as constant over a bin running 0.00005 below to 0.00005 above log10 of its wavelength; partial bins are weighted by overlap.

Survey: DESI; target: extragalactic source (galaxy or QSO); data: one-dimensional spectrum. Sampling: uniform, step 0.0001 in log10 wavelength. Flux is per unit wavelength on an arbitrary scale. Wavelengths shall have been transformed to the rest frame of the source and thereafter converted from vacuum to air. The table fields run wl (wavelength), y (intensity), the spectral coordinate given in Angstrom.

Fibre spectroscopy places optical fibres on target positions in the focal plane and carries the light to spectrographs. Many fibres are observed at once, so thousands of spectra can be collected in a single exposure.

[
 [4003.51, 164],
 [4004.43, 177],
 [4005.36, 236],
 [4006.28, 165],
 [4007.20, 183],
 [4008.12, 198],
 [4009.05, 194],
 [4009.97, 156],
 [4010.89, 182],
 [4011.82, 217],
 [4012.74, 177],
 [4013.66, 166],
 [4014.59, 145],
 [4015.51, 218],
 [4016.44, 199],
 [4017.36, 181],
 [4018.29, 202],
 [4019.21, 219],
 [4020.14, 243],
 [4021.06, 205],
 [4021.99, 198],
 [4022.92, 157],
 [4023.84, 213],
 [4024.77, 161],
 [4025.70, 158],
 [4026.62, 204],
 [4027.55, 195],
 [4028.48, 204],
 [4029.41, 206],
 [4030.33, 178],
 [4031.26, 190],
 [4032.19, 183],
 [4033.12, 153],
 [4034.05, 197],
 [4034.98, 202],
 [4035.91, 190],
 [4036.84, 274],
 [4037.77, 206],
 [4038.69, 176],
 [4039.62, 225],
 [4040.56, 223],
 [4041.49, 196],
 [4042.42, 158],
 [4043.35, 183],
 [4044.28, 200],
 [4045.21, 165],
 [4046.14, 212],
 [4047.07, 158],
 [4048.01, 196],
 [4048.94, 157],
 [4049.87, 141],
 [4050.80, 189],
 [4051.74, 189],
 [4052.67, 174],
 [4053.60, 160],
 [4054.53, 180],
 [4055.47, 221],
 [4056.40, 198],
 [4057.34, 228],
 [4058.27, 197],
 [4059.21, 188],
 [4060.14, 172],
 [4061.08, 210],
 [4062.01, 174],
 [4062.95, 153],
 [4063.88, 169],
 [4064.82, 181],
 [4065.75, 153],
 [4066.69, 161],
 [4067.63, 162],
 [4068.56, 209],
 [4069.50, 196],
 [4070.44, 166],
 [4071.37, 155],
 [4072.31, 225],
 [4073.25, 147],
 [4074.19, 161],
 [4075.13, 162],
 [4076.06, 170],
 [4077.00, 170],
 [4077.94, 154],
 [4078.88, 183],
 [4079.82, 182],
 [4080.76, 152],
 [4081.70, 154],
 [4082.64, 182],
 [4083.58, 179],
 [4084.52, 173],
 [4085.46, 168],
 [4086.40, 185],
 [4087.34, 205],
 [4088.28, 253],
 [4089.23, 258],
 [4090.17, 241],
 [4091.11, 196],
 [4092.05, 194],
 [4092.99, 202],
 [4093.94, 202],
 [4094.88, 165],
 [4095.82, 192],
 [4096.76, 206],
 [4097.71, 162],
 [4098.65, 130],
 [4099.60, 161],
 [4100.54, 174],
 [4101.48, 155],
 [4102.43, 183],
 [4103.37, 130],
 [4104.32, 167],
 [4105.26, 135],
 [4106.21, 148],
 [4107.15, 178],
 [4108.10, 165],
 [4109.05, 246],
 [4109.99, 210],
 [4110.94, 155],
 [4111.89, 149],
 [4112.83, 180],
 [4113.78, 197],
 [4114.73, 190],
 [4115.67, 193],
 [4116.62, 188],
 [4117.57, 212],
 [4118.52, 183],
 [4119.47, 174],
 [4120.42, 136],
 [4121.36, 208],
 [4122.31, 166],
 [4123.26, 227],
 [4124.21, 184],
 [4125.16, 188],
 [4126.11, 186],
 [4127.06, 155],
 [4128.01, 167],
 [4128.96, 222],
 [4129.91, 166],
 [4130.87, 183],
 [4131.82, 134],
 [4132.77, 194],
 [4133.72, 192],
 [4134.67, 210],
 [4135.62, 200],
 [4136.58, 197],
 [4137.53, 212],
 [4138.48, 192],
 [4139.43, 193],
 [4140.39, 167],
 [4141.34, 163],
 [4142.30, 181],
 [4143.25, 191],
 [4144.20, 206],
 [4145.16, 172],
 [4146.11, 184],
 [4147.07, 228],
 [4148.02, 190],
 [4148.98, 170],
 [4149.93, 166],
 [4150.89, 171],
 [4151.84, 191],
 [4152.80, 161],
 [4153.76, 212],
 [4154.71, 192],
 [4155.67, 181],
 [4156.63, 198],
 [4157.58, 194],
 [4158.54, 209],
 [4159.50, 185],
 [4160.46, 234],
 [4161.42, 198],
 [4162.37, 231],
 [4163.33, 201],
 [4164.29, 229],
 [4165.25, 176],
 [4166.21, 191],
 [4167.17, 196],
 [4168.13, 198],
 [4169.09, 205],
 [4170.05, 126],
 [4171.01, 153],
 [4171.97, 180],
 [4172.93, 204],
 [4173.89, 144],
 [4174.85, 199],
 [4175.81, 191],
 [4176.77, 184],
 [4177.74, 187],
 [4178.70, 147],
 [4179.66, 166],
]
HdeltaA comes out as 0.1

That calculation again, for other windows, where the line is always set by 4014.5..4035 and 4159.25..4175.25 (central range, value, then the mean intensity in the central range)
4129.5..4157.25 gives 0.8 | 186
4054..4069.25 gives 0.6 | 185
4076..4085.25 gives 1.1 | 170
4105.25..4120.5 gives 0.8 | 181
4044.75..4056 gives 0.8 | 179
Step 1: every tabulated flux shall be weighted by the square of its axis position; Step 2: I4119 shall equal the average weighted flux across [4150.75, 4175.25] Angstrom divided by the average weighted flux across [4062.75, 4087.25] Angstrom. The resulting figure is 1.2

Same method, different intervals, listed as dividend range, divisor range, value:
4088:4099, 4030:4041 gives 1.03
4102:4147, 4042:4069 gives 1.05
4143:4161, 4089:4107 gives 1.10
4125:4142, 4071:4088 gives 1.09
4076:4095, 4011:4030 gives 1.02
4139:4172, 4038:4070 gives 1.08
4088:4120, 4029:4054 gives 1.01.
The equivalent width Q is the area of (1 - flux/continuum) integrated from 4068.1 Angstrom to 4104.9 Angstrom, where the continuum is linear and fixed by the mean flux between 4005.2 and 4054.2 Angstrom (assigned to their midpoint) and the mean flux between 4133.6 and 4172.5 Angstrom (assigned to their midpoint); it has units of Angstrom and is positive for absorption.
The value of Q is 1.8 Angstrom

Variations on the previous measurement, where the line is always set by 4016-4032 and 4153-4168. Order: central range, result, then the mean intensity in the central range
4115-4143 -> 2.0 Angstrom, 185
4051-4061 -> 0.2 Angstrom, 191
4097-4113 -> 2.6 Angstrom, 167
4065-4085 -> 2.6 Angstrom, 171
